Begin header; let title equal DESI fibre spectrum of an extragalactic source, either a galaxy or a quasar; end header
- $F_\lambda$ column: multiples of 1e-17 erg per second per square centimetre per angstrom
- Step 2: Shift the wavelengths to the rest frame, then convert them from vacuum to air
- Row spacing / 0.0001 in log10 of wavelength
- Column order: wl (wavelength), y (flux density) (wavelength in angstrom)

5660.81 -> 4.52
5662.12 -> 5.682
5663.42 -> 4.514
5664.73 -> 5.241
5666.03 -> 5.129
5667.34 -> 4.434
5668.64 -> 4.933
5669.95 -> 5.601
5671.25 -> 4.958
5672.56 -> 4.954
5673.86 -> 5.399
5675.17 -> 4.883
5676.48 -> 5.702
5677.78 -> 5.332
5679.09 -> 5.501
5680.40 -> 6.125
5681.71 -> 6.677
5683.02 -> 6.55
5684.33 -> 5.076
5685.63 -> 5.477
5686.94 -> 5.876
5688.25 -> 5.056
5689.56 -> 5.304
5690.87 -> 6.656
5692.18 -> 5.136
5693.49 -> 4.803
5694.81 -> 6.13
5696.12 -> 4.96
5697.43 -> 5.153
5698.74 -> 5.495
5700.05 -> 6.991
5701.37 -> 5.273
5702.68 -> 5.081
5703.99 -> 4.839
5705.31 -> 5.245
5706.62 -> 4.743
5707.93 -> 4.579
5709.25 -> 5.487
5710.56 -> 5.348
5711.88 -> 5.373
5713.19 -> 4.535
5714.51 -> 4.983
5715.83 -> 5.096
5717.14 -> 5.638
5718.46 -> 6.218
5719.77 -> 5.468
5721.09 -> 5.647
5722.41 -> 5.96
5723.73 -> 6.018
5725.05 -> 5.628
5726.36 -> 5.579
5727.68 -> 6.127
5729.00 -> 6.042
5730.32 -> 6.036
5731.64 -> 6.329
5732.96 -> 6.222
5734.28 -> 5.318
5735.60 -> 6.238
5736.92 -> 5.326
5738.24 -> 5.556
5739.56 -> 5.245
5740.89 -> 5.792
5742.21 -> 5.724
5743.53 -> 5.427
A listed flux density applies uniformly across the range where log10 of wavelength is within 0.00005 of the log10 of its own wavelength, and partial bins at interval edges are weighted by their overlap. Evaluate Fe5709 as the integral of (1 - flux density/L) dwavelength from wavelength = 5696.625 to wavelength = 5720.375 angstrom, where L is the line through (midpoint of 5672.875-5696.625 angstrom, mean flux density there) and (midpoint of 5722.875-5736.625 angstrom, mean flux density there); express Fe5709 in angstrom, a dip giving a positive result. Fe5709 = 1.9 angstrom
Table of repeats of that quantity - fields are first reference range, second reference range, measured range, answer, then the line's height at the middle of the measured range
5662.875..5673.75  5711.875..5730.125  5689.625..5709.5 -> 0.0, 5.36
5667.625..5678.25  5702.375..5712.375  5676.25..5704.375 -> -2.6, 5.14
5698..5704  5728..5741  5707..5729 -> 0.9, 5.71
